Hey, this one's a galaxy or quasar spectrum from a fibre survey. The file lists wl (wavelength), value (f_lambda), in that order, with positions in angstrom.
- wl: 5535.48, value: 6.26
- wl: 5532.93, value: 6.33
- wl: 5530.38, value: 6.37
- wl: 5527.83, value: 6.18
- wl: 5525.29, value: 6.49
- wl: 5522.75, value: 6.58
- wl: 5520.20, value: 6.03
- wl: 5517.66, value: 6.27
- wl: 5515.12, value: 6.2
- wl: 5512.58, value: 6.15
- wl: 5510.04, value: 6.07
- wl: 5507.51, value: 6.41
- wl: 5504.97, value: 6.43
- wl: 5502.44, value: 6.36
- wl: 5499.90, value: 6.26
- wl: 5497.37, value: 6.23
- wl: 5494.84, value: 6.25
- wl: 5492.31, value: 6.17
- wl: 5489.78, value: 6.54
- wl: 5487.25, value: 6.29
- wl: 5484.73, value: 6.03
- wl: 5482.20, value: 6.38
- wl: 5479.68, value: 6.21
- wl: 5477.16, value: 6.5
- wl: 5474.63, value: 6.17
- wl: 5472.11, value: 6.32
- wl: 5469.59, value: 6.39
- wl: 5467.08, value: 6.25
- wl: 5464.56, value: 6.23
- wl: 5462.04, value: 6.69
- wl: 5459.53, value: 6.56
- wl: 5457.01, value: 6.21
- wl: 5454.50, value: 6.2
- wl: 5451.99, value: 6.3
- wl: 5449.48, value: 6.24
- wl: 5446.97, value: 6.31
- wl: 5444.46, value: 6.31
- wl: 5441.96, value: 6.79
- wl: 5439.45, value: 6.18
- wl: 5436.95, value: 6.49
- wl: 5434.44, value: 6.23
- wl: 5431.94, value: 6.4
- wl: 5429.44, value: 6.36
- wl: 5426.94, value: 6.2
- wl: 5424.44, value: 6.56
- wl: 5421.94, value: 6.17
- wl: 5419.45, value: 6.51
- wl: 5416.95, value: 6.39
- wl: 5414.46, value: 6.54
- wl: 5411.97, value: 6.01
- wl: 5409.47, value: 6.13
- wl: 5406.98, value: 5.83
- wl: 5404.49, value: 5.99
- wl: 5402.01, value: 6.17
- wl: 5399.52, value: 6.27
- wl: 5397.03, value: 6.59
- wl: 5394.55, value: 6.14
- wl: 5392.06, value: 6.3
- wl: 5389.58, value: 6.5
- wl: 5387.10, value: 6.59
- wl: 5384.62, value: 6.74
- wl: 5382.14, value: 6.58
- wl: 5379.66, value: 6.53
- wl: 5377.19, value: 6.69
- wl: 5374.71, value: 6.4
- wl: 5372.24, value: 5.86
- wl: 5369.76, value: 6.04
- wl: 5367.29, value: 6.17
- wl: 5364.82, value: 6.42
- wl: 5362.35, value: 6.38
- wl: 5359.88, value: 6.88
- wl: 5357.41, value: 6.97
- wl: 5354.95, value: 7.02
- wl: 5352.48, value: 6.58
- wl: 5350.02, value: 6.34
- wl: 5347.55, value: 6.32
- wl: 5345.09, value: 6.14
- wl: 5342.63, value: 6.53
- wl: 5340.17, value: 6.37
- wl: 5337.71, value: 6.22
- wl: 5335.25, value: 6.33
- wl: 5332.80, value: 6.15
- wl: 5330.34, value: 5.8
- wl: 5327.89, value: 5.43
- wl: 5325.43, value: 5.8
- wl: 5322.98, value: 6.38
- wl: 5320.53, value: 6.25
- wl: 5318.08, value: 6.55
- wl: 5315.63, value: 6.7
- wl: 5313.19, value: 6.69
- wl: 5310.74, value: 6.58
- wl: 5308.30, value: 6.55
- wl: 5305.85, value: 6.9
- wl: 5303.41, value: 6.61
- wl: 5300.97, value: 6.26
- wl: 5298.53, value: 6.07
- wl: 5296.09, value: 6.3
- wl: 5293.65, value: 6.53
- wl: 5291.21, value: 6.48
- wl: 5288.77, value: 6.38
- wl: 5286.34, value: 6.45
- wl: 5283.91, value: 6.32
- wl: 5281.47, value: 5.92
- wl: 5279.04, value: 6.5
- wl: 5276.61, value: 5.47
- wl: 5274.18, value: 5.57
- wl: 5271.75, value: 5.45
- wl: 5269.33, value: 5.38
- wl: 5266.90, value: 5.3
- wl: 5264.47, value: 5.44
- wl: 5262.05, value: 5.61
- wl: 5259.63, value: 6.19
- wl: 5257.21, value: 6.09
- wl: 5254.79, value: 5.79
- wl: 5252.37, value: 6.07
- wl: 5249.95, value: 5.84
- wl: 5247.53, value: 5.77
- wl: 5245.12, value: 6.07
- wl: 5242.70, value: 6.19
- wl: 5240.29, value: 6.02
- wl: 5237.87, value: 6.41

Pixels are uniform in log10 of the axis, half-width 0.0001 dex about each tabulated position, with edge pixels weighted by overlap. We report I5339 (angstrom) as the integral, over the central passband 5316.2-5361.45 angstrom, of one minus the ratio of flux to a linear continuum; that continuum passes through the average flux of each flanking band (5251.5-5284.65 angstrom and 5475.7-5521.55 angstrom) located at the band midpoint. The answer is -3.1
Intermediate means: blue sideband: 5.78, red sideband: 6.26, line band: 6.34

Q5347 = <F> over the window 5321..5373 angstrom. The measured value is 6.29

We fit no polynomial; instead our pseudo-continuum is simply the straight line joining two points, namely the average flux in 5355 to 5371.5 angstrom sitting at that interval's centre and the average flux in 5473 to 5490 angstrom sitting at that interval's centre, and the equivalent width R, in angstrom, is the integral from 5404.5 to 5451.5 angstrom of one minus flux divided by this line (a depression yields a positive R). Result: 0.6 angstrom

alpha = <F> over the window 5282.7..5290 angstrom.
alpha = 6.39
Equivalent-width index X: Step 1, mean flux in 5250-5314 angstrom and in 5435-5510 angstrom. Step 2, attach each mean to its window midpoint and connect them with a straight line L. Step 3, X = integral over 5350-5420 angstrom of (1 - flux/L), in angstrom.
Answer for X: -1.9 angstrom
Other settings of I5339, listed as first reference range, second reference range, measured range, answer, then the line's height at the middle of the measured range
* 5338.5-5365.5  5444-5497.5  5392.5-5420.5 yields 0.9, 6.43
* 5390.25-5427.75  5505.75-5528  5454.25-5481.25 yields -0.3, 6.27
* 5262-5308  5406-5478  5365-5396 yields -0.8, 6.23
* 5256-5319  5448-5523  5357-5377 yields -0.5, 6.22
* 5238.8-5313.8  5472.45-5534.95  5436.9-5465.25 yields -0.6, 6.24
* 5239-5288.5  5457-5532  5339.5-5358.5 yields -1.6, 6.04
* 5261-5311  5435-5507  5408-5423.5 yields -0.1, 6.26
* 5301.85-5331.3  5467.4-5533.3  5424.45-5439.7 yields -0.1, 6.32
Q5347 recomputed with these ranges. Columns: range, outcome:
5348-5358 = 6.68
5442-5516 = 6.31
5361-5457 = 6.33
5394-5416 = 6.19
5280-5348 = 6.32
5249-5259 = 5.96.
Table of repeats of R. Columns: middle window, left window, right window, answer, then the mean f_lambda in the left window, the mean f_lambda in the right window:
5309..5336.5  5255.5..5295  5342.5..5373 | -0.09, 5.94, 6.44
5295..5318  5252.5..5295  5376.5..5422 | -1.80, 5.94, 6.35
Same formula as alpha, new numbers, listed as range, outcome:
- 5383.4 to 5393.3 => 6.53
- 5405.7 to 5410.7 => 5.98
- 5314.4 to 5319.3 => 6.63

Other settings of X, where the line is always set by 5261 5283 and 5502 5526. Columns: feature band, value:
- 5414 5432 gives -1.0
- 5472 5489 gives -0.2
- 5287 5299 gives -1.4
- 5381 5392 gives -1.2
